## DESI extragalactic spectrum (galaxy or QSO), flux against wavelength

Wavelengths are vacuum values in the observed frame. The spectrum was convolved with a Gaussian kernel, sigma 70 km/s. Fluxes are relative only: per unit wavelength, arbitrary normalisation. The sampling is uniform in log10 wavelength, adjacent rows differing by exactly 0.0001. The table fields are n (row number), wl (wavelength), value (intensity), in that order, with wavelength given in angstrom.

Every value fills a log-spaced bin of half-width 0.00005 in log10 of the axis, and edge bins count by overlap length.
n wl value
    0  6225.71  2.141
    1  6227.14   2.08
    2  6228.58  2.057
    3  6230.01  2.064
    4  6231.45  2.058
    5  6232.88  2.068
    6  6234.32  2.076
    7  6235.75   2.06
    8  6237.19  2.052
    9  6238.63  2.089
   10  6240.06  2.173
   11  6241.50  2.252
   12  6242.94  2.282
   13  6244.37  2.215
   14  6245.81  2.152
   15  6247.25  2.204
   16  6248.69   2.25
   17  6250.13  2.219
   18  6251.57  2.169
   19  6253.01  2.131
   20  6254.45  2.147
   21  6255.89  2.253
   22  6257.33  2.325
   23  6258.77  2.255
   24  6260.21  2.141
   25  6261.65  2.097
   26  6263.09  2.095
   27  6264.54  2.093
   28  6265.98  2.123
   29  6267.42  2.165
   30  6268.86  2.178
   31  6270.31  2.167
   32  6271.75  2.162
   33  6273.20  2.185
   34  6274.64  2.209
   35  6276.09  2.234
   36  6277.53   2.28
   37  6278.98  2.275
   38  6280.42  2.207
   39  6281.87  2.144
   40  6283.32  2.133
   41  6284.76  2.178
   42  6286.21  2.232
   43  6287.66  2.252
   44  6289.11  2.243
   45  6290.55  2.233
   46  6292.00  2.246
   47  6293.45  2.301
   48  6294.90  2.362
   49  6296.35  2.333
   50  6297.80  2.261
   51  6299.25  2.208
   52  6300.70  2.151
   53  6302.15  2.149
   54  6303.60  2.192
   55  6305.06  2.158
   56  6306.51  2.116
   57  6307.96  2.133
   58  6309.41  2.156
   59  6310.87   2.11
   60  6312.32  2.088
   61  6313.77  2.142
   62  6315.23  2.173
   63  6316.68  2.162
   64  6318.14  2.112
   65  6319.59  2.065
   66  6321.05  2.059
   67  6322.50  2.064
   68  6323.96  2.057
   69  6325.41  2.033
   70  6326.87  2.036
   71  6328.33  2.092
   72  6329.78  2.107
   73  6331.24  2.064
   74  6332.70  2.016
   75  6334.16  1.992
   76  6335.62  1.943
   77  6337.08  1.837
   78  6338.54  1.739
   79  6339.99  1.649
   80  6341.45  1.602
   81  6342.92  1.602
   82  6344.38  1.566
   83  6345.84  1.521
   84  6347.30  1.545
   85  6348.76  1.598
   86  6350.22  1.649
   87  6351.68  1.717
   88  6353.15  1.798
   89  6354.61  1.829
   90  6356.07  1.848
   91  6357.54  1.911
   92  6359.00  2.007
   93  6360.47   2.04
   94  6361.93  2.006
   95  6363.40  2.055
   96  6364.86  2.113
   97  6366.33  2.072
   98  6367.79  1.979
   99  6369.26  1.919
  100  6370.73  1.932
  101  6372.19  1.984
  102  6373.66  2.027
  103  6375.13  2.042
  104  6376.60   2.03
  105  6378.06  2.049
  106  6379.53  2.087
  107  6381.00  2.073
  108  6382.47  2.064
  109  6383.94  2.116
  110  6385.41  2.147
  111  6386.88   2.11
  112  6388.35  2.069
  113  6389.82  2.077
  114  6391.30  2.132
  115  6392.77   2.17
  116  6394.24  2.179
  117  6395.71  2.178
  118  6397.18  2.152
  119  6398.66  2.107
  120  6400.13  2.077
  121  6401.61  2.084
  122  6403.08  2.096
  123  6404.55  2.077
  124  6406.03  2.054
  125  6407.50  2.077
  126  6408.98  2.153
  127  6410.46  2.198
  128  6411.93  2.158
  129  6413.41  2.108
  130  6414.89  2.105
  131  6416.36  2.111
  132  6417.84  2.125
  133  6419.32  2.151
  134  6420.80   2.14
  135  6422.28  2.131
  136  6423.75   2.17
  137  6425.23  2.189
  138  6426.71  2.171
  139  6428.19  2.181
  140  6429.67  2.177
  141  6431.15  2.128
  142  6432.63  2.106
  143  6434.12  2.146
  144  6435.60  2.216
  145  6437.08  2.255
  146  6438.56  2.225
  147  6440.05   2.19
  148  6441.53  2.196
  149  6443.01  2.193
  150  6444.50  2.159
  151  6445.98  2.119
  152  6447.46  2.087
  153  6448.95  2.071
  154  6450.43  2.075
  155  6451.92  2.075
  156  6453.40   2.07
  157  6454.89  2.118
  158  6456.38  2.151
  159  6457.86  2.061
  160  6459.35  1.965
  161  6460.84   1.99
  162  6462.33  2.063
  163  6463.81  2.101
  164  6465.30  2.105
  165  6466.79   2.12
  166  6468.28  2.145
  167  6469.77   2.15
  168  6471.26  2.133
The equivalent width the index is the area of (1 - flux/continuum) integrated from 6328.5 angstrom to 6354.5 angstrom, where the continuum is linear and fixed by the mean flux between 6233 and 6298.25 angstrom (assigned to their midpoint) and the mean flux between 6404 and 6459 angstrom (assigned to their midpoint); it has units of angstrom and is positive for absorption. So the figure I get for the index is 4.8 angstrom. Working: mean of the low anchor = 2.19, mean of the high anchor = 2.14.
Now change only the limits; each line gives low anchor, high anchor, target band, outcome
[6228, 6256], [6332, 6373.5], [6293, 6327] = -3.3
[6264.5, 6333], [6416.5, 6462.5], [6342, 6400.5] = 5.0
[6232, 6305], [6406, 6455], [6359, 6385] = 1.5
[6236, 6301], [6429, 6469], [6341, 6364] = 4.2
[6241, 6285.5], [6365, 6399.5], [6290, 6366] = 4.7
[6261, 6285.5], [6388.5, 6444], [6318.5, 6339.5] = 1.5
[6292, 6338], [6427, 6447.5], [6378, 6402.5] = 0.5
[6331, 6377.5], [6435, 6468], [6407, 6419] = -0.7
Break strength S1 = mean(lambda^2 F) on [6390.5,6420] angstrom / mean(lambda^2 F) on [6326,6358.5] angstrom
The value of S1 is 1.20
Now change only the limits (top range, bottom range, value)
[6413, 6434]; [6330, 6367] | 1.20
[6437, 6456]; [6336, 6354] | 1.33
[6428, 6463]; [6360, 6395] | 1.05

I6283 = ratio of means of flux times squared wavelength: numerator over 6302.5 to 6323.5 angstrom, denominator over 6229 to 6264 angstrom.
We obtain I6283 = 1.00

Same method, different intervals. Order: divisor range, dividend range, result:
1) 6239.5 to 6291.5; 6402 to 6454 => 1.03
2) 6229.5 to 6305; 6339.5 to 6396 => 0.91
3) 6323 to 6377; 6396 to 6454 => 1.16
